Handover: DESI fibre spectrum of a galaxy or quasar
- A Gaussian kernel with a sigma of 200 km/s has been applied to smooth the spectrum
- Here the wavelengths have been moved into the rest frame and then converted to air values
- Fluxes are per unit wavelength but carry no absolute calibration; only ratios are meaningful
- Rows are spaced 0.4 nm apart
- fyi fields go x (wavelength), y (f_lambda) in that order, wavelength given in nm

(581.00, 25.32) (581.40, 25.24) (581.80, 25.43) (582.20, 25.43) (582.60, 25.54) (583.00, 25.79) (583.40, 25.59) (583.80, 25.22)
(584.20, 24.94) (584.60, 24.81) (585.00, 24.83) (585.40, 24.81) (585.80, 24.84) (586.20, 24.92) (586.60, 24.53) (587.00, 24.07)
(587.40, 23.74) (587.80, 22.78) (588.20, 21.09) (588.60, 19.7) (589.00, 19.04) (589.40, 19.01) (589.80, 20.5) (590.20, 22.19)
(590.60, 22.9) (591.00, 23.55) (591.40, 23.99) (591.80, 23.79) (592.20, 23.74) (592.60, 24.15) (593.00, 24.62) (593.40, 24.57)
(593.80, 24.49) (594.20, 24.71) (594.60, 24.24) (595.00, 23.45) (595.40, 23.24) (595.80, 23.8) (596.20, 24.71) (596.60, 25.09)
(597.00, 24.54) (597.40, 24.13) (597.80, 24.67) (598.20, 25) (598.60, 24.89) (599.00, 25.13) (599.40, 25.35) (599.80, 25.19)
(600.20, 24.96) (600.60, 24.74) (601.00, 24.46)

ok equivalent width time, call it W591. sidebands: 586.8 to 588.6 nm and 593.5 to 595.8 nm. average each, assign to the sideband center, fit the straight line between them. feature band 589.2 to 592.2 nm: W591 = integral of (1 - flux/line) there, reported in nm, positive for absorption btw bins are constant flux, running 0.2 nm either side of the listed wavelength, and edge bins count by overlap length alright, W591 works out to 0.11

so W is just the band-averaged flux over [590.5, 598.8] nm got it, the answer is 24.2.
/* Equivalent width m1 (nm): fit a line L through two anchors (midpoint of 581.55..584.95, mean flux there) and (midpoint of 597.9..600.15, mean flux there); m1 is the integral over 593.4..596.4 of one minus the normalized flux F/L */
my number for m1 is 0.122 nm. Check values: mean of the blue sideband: 25.3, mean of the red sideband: 25.1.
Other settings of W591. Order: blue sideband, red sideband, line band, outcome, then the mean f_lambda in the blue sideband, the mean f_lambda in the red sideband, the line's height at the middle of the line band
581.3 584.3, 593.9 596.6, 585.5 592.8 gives 0.599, 25.4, 24.1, 24.8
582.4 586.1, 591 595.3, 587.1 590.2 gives 0.455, 25.1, 24.1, 24.6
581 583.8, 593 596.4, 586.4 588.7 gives 0.199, 25.5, 24.2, 24.9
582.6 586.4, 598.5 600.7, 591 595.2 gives 0.157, 25.1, 25.1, 25.1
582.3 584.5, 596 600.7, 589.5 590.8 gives 0.181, 25.4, 24.9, 25.2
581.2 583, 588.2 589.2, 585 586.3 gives -0.144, 25.5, 19.7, 22.4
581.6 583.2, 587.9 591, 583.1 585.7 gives -0.089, 25.5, 20.9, 24.2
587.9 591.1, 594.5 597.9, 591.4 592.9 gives -0.115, 21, 24.2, 22.2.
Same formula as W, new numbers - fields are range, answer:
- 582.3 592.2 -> 23.5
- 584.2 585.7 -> 24.8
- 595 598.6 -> 24.4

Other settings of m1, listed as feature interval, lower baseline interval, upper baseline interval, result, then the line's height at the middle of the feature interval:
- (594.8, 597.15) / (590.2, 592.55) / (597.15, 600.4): 0.02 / 24.4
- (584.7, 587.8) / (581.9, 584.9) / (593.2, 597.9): 0.08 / 25.1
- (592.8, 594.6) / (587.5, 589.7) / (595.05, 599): -0.13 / 22.9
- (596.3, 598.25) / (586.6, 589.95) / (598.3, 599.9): -0.01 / 24.5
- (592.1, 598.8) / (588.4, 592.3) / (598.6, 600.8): -0.23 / 23.6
